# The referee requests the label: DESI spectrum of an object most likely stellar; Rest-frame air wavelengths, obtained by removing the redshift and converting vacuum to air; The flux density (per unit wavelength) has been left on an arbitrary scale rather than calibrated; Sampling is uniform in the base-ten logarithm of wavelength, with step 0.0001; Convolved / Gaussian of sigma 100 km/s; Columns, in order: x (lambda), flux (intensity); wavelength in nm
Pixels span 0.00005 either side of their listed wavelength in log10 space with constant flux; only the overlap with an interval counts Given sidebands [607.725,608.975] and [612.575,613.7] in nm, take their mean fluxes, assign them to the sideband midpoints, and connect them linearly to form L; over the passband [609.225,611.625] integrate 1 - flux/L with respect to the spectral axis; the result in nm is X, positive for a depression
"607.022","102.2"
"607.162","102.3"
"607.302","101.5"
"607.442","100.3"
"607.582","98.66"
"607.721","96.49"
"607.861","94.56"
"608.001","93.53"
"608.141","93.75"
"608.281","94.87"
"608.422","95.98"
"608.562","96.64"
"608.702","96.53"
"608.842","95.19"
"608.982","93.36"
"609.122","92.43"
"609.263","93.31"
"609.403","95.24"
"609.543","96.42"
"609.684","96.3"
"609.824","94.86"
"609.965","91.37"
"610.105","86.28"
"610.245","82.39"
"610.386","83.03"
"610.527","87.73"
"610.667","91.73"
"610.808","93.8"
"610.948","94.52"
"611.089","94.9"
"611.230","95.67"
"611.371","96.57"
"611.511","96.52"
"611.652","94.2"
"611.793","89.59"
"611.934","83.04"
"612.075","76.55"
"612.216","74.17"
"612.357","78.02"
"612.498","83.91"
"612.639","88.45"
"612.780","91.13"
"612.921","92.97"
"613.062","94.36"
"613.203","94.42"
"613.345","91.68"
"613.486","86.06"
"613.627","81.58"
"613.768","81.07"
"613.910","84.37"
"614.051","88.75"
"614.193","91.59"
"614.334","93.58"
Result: 0.01 nm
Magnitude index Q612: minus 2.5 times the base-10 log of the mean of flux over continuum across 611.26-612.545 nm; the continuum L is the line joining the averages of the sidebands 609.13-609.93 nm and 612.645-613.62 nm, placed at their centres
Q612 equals 0.07 mag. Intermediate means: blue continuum 94.7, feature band 86.2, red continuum 90.9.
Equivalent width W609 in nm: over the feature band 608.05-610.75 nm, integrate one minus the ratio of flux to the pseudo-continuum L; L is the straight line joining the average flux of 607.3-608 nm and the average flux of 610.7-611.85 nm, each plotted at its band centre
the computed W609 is 0.10 nm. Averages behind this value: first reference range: 97.6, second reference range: 94.4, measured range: 92.5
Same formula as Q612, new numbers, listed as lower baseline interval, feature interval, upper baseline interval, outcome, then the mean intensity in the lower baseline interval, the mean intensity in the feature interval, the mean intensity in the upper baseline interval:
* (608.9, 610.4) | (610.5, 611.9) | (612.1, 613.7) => -0.05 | 91.7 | 93.5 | 86.7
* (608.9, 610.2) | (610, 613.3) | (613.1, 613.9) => 0.01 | 93.1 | 88.9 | 87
